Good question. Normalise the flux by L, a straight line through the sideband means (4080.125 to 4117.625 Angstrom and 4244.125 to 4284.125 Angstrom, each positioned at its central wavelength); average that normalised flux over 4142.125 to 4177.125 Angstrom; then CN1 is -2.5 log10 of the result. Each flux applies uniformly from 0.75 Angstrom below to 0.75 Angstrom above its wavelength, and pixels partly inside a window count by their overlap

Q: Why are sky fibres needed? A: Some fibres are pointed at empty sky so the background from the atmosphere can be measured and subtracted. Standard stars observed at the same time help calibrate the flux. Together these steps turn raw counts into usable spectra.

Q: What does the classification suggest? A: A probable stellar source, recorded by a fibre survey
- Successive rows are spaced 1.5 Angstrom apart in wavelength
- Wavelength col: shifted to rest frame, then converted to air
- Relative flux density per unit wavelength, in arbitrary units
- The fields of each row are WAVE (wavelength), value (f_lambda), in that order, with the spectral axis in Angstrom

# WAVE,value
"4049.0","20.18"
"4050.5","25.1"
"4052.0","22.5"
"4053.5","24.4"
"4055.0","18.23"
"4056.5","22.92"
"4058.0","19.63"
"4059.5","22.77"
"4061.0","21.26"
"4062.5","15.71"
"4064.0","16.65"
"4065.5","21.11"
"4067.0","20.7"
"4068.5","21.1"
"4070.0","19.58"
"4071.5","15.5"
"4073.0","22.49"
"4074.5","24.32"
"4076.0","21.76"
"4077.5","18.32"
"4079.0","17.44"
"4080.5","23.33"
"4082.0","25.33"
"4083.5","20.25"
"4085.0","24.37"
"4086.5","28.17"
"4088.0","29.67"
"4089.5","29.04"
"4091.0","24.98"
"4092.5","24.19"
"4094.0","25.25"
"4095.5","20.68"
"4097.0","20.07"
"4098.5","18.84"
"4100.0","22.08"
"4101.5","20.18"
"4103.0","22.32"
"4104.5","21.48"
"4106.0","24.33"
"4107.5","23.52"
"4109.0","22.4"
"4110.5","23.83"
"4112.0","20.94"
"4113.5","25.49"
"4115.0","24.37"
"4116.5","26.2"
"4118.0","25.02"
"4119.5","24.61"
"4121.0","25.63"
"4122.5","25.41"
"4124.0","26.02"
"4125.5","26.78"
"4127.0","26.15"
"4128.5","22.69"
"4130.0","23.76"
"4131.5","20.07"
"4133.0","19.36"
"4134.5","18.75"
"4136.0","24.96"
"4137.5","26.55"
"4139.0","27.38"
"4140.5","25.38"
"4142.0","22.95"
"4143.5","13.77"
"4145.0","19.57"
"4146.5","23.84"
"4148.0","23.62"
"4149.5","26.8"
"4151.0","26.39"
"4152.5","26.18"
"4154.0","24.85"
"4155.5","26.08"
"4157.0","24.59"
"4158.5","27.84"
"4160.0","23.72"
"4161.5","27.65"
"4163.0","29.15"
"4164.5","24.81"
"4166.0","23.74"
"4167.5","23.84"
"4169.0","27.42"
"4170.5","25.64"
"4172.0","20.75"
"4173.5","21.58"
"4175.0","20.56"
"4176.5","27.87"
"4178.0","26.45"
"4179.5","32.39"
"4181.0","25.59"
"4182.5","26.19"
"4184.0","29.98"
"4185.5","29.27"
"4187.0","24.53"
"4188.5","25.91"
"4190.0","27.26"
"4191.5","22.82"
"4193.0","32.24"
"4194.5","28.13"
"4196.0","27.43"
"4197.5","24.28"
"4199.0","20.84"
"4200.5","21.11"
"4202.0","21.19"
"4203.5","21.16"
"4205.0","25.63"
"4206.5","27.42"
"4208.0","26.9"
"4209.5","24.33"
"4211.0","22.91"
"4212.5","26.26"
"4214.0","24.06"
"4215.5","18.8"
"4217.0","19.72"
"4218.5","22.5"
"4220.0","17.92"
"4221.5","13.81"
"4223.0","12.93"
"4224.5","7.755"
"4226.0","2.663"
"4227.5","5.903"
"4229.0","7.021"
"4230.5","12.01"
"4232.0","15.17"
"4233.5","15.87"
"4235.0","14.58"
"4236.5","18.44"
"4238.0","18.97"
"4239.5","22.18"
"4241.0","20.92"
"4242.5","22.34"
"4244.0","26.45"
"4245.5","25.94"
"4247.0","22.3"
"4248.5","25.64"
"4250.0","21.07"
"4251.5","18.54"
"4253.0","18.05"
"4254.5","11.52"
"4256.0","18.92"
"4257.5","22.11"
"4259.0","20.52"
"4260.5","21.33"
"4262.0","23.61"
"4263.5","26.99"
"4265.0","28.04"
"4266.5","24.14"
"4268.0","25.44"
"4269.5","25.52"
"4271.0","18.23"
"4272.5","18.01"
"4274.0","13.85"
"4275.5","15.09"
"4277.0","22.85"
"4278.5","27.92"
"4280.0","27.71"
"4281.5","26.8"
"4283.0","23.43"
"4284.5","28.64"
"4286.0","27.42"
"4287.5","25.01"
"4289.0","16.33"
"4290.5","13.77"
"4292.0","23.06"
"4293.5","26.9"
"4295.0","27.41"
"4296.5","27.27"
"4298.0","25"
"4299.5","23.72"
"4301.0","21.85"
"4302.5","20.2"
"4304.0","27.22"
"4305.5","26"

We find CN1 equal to -0.05 mag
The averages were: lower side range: 23.7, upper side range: 22.2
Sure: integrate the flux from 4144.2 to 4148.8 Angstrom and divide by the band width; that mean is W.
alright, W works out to 22.3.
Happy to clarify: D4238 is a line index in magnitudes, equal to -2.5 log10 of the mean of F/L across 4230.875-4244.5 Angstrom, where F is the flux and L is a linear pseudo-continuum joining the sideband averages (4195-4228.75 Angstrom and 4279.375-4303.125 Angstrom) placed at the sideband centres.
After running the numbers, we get 0.11 mag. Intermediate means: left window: 19.7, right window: 24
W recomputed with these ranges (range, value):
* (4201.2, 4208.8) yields 24.4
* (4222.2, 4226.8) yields 7.83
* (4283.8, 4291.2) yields 22.2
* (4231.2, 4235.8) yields 15.2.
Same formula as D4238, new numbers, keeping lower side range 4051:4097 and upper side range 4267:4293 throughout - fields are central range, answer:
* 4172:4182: -0.15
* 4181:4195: -0.22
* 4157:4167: -0.17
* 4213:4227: 0.39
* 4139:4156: -0.07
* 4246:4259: 0.12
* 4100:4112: -0.02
